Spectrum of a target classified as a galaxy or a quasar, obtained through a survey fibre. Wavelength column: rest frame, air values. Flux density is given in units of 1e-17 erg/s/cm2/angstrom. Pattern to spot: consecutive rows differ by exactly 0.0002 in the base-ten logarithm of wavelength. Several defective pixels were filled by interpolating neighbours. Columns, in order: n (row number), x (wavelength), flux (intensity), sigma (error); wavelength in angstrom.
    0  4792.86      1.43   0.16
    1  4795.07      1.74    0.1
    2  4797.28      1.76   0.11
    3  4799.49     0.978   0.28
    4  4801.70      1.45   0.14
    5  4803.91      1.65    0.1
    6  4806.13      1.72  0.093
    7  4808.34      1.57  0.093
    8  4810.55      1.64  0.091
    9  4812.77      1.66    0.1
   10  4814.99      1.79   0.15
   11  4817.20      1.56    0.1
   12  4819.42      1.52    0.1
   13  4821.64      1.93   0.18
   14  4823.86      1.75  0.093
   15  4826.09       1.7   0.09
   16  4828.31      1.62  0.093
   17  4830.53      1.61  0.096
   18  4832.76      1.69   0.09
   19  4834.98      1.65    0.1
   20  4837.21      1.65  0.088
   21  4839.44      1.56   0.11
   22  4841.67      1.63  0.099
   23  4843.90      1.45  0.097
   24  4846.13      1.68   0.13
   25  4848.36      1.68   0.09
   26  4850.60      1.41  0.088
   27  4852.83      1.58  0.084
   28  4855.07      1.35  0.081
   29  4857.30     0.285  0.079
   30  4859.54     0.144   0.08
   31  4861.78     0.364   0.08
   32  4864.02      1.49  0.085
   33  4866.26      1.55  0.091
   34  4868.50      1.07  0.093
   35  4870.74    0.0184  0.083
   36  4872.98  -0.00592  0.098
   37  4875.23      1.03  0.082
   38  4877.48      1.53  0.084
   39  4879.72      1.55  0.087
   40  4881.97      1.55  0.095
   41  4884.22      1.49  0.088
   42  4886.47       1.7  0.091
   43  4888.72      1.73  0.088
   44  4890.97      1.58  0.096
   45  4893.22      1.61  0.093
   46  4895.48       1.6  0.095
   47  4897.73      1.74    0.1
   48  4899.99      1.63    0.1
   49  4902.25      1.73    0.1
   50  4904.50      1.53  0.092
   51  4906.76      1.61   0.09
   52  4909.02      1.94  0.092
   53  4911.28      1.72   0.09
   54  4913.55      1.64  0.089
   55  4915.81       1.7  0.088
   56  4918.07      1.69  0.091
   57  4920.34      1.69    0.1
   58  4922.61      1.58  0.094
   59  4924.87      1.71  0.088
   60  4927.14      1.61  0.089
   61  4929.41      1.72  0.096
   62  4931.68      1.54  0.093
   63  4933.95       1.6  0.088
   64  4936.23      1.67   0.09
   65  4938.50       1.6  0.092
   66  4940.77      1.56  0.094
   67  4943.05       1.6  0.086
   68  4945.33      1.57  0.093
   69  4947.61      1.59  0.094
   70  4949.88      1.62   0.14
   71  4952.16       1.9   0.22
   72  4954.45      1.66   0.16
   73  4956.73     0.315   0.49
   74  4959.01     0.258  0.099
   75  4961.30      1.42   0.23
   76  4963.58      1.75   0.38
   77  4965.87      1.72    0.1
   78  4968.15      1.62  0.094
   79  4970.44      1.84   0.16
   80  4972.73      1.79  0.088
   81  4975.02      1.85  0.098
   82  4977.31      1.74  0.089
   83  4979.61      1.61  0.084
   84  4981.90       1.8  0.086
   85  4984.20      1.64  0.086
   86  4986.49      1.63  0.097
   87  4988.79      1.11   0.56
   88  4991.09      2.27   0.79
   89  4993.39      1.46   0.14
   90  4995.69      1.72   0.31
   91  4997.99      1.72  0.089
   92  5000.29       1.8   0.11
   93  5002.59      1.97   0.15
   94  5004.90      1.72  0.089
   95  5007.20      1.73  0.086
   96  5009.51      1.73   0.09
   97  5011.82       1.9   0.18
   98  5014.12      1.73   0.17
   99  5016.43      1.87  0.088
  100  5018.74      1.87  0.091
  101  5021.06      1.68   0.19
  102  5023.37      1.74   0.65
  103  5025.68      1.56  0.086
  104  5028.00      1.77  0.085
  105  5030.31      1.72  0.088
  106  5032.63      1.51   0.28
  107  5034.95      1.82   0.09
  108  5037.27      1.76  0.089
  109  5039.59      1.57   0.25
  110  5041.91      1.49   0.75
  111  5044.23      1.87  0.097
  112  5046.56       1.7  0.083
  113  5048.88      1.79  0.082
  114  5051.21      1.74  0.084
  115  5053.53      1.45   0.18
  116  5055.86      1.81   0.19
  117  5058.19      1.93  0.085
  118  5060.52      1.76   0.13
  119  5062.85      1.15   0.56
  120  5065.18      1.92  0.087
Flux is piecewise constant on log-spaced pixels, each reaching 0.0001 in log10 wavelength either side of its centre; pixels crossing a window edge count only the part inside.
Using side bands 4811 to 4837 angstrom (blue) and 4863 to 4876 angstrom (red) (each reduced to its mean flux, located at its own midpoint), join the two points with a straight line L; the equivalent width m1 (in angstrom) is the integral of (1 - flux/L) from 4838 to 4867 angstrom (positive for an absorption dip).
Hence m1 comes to -1.83 angstrom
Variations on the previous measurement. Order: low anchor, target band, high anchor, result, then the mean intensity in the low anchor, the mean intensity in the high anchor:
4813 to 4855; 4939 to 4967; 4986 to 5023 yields 4.8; 1.63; 1.75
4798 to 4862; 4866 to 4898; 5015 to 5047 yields 5.0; 1.47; 1.71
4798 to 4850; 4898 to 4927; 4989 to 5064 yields -0.3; 1.61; 1.72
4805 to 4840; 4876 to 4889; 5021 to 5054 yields 0.8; 1.67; 1.68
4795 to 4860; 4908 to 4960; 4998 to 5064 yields 2.5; 1.52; 1.72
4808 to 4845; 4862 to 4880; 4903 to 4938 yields 7.4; 1.65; 1.66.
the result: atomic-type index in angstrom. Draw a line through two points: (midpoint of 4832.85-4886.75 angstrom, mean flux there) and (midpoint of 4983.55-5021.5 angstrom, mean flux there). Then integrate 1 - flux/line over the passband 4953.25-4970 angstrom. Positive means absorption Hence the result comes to 3.37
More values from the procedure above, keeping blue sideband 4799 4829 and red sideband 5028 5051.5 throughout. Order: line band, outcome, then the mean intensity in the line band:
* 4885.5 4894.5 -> 0.0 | 1.65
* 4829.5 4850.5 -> 0.3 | 1.61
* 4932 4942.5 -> 0.4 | 1.6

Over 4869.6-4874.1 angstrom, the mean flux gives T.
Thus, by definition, 0.0112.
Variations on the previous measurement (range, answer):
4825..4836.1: 1.65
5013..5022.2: 1.79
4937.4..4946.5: 1.58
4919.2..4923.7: 1.63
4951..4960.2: 1.03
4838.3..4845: 1.55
